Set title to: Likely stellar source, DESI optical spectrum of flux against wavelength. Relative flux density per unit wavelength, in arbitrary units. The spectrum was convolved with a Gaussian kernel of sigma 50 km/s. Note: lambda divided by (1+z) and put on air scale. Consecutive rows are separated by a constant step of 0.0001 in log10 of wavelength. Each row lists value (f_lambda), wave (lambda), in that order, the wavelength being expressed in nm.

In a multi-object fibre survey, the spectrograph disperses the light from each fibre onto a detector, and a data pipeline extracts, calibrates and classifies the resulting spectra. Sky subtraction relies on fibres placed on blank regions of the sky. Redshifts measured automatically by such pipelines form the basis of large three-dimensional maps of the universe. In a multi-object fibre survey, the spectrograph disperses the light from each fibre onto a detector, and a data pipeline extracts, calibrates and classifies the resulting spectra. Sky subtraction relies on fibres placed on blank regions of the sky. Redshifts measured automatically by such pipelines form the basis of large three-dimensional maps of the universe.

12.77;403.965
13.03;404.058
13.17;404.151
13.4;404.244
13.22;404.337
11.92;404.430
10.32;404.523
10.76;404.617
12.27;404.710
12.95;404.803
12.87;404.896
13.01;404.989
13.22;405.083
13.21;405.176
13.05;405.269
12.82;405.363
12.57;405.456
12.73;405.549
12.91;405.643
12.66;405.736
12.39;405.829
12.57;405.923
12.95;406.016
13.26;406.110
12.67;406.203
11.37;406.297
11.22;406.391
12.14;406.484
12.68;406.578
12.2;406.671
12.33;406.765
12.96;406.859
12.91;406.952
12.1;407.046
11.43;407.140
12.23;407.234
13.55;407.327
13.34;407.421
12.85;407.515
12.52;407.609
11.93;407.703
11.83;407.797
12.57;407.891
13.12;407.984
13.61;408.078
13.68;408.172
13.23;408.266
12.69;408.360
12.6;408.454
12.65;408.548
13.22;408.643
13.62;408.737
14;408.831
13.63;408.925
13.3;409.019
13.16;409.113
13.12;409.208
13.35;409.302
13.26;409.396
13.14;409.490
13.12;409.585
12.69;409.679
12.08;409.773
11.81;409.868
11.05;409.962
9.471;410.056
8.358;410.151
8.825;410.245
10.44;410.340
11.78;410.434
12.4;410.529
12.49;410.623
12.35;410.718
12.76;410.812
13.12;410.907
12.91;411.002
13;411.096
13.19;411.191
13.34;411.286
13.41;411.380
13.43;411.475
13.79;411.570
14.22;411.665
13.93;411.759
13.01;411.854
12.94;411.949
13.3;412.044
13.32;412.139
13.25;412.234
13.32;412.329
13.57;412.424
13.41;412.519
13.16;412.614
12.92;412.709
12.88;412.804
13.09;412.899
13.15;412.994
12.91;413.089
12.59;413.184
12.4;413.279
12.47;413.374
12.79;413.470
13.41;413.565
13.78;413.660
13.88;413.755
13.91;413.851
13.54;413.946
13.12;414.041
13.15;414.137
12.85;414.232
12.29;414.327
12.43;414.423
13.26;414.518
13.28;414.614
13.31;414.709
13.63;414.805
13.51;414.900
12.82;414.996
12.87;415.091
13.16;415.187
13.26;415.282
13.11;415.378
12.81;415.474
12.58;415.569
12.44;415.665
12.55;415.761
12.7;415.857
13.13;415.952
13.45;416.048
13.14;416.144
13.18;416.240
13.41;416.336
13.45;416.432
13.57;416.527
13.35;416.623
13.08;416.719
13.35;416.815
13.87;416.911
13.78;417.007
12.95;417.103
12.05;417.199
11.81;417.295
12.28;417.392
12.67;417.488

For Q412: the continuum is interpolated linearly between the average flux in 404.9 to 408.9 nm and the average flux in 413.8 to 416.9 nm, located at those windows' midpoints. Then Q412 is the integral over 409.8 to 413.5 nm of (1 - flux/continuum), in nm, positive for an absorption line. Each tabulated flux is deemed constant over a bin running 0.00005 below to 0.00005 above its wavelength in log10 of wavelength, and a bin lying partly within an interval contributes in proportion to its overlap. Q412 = 0.11 nm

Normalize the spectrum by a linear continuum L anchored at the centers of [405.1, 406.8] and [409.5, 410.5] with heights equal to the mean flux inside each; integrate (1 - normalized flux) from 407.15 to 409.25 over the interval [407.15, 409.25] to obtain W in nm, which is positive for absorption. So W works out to -0.23 nm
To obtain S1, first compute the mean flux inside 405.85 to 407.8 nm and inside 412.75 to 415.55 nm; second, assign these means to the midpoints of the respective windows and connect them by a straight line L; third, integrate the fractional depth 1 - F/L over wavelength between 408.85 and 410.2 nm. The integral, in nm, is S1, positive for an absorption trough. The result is 0.042 nm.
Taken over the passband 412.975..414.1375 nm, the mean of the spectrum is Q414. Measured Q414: 13.2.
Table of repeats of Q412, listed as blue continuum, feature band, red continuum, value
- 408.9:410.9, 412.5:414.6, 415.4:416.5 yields -0.07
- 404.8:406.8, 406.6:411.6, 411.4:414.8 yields 0.13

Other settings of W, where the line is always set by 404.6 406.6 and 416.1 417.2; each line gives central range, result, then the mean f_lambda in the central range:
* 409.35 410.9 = 0.15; 11.7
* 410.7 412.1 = -0.03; 13.3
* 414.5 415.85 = 0.02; 13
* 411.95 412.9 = -0.01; 13.2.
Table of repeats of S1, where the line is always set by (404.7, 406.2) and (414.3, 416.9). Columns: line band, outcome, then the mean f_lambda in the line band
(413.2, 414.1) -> -0.013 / 13.2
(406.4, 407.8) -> 0.048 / 12.5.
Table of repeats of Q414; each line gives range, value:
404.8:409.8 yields 12.8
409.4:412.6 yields 12.5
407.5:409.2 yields 13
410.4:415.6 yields 13.1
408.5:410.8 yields 12.2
